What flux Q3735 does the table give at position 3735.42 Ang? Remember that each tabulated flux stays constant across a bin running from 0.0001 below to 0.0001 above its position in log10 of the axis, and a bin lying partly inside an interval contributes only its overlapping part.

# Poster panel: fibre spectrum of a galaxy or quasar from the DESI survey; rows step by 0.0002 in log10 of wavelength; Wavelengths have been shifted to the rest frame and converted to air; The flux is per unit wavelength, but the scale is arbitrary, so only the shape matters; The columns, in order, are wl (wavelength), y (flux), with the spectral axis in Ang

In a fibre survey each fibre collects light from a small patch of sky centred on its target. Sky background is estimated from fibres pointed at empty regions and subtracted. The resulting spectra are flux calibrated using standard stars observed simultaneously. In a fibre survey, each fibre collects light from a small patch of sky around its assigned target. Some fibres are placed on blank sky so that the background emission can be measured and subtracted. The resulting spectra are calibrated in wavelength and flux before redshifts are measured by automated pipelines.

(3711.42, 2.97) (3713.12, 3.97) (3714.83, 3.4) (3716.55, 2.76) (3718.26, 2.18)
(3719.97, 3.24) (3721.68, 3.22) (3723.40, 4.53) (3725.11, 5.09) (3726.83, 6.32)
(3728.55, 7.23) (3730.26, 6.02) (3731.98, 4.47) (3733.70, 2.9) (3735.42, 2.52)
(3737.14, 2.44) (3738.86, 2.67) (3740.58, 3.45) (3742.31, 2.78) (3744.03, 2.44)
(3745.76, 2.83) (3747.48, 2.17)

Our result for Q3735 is 2.52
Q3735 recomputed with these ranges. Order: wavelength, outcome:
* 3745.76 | 2.83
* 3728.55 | 7.23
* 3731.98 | 4.47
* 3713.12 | 3.97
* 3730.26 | 6.02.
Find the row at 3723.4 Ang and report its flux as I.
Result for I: 4.53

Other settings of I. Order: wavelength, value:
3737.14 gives 2.44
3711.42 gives 2.97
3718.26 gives 2.18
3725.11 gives 5.09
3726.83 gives 6.32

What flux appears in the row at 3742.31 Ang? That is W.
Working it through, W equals 2.78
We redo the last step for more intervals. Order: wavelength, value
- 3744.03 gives 2.44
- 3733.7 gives 2.9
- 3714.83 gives 3.4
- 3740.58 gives 3.45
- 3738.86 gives 2.67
